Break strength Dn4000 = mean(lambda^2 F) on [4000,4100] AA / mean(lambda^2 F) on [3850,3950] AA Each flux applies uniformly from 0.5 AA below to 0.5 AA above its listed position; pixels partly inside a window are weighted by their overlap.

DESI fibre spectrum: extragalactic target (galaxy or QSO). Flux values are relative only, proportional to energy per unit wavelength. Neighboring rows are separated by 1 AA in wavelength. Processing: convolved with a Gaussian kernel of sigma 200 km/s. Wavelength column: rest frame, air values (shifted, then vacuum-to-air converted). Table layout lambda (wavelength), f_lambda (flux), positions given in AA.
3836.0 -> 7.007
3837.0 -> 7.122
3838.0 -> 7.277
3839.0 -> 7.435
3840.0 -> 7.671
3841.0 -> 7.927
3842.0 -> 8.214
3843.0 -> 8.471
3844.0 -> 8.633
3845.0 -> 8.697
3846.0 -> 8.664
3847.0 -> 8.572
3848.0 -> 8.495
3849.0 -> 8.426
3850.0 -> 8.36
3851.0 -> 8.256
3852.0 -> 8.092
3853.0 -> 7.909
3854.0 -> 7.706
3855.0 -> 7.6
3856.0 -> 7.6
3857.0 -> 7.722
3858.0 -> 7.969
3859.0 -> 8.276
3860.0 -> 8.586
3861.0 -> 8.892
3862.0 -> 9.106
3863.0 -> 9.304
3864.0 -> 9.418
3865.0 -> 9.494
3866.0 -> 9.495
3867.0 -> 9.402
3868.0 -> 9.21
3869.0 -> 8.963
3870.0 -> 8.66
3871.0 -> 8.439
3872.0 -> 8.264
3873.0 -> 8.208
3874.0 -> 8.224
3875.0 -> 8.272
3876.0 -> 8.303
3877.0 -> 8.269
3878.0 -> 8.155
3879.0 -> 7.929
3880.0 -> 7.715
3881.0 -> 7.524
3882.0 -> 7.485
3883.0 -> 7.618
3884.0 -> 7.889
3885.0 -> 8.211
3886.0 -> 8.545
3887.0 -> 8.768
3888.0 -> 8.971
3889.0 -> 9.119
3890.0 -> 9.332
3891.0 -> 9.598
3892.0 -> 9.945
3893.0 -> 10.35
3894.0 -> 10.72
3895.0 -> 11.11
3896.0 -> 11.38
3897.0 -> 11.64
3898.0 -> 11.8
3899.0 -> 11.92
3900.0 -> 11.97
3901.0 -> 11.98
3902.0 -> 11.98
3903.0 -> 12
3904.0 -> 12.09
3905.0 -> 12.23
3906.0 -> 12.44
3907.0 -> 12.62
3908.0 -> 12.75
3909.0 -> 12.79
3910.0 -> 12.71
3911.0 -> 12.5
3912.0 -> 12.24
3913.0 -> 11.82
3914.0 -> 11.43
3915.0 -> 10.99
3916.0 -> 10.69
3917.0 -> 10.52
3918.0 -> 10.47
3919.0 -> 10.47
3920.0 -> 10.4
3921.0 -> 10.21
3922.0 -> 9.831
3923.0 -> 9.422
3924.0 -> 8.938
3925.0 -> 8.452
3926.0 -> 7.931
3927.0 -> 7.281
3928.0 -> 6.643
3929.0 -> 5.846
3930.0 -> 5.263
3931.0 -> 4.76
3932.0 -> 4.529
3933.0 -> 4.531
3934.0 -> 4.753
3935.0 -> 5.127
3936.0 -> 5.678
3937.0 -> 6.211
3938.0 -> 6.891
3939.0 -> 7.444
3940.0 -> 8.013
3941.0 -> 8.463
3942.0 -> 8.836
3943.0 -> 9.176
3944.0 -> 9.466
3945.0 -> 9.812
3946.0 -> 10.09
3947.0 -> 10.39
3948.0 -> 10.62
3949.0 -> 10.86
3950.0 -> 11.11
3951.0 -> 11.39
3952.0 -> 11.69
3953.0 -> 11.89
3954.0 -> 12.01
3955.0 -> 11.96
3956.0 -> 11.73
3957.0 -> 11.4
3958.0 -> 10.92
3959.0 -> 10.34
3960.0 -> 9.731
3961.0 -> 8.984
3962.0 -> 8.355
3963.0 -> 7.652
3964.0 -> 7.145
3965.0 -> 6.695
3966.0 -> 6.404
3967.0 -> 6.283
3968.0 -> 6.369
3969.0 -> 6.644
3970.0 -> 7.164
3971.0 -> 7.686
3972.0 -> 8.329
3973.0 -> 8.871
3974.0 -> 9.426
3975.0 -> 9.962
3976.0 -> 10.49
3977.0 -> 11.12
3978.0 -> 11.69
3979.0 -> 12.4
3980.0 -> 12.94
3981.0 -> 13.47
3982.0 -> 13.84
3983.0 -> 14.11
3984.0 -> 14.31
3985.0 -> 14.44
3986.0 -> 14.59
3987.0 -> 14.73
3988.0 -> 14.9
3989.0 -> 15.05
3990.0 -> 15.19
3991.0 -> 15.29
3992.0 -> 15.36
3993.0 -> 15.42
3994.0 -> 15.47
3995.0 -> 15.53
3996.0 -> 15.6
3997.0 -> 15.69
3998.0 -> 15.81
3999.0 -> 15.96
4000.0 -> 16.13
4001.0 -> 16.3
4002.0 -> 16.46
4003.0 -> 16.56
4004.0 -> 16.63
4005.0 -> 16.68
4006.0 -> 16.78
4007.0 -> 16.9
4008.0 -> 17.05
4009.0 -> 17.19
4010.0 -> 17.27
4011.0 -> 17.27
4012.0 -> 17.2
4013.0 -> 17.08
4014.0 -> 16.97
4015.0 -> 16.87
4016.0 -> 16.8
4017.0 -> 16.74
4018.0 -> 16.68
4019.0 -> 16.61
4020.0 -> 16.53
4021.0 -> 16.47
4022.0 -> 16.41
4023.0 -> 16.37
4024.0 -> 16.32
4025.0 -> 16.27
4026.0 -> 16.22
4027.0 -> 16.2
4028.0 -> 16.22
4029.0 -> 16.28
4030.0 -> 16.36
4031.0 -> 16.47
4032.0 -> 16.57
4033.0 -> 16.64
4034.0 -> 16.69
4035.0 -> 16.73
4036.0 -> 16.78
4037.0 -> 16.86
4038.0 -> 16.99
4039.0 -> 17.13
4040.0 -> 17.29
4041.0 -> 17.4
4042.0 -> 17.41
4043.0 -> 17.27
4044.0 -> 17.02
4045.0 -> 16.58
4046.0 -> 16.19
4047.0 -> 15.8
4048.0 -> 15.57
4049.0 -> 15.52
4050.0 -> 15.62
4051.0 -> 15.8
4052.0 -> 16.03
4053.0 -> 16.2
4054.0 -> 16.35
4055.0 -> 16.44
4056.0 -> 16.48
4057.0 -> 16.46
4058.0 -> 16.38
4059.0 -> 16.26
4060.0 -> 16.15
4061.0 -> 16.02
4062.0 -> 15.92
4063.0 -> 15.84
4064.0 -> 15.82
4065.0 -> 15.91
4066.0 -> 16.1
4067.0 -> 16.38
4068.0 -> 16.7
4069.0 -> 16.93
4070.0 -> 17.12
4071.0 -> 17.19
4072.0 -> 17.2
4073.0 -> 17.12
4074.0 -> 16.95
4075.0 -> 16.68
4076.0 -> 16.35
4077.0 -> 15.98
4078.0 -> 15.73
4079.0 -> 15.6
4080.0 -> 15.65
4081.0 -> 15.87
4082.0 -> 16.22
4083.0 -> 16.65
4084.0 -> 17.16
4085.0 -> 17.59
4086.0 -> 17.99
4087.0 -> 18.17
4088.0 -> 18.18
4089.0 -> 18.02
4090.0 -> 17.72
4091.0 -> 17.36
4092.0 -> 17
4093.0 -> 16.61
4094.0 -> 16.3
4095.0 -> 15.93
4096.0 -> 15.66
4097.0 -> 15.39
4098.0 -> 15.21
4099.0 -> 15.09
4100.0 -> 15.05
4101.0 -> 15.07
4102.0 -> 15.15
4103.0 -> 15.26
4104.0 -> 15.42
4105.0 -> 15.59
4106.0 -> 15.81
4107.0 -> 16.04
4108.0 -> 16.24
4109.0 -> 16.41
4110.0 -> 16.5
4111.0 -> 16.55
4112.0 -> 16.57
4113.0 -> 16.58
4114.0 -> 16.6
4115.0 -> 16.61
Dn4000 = 1.9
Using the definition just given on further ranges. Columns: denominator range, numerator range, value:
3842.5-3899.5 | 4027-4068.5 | 2.03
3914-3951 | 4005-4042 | 2.08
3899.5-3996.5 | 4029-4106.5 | 1.67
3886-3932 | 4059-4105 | 1.74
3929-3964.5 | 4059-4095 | 2.03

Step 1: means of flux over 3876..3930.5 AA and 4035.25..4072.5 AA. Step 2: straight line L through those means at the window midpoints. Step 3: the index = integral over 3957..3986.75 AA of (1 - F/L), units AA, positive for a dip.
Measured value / 6.7 AA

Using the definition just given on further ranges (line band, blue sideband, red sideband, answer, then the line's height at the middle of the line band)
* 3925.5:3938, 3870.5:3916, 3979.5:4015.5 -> 6.6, 12.2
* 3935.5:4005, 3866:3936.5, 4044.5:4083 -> 5.4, 12.3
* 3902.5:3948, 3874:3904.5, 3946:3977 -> 1.5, 9.56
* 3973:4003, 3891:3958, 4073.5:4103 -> -4.0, 12.4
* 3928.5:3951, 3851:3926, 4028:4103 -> 7.7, 11.7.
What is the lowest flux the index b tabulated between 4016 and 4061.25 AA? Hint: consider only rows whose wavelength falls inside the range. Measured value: 15.52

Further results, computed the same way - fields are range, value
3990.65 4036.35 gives 15.29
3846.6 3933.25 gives 4.529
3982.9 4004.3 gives 14.11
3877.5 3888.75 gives 7.485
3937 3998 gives 6.211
